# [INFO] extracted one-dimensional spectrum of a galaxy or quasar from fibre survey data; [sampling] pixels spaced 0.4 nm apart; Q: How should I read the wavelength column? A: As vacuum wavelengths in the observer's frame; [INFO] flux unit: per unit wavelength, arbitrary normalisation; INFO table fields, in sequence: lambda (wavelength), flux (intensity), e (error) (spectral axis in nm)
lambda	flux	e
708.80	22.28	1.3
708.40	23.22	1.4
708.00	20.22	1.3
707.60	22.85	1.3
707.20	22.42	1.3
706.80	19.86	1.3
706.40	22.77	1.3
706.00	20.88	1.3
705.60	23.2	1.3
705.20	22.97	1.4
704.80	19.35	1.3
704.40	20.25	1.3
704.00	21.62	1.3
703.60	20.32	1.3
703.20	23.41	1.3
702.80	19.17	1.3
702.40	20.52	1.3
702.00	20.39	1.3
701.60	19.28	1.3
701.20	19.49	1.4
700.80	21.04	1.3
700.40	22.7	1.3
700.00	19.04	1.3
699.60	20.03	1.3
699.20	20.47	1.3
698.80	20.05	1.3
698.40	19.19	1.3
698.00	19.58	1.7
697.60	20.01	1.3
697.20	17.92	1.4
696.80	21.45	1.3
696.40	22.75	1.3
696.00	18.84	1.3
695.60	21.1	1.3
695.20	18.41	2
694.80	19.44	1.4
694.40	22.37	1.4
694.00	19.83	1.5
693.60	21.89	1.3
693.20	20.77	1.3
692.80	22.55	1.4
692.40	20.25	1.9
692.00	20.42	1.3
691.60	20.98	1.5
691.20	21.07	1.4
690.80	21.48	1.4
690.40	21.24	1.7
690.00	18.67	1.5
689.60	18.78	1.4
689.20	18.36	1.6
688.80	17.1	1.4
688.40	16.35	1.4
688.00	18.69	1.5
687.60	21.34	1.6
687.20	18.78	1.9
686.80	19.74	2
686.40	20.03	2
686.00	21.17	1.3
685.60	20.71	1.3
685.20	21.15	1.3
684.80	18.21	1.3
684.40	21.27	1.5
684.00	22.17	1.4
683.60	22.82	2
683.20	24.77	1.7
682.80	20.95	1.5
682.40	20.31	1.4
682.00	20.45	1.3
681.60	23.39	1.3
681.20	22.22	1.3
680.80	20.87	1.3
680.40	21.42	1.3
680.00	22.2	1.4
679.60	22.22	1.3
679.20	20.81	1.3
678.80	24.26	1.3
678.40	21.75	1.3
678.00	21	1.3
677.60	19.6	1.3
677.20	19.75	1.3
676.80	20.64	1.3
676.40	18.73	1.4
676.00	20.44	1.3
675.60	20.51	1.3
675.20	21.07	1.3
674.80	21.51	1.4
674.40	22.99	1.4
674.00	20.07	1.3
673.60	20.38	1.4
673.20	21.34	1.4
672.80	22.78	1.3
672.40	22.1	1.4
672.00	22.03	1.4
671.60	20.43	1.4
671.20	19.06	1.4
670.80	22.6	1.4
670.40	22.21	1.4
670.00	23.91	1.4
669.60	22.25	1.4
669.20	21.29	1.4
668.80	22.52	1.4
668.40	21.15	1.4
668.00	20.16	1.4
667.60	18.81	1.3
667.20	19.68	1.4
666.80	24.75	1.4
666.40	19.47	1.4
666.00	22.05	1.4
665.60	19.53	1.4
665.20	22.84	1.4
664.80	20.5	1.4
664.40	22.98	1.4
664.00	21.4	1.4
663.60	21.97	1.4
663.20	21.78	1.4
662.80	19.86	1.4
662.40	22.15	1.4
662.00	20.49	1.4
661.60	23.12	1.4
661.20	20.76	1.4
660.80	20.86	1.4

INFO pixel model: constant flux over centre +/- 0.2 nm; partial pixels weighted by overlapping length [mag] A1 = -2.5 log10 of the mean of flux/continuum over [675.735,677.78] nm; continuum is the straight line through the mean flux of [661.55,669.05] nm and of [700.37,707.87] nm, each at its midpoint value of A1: 0.073 mag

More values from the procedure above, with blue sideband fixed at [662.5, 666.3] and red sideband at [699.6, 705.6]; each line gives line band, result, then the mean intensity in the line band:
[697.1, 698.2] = 0.08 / 19.3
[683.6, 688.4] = 0.04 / 20.2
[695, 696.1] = 0.07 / 19.5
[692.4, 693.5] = -0.03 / 21.4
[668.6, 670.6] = -0.06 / 22.4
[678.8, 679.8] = -0.05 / 22.1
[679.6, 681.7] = -0.04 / 22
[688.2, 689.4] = 0.21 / 17.3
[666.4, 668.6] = 0.03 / 20.8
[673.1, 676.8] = 0.02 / 20.8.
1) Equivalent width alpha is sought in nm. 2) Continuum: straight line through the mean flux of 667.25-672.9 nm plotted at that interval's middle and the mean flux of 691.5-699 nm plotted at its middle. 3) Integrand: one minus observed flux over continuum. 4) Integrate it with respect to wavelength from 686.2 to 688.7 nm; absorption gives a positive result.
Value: 0.200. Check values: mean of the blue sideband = 21.5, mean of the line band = 19.1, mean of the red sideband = 20.4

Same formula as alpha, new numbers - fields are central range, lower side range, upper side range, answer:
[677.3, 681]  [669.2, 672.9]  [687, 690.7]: -0.18 nm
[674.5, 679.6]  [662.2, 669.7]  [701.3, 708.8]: 0.09 nm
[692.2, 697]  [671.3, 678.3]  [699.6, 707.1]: 0.02 nm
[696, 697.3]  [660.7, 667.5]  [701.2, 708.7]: 0.04 nm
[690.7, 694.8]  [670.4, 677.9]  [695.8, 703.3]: -0.13 nm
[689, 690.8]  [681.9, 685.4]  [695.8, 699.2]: 0.11 nm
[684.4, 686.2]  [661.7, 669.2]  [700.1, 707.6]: 0.06 nm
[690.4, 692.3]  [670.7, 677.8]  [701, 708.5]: 0.00 nm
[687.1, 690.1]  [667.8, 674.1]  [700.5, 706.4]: 0.39 nm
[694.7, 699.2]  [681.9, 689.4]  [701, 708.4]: 0.18 nm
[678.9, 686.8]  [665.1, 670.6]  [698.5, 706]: -0.11 nm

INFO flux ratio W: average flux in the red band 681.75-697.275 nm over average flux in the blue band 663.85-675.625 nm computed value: 0.95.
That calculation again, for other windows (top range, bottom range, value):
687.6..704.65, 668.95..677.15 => 0.95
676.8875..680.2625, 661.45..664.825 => 0.99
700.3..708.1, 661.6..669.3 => 0.99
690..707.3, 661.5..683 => 0.97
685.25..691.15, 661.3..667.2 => 0.91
